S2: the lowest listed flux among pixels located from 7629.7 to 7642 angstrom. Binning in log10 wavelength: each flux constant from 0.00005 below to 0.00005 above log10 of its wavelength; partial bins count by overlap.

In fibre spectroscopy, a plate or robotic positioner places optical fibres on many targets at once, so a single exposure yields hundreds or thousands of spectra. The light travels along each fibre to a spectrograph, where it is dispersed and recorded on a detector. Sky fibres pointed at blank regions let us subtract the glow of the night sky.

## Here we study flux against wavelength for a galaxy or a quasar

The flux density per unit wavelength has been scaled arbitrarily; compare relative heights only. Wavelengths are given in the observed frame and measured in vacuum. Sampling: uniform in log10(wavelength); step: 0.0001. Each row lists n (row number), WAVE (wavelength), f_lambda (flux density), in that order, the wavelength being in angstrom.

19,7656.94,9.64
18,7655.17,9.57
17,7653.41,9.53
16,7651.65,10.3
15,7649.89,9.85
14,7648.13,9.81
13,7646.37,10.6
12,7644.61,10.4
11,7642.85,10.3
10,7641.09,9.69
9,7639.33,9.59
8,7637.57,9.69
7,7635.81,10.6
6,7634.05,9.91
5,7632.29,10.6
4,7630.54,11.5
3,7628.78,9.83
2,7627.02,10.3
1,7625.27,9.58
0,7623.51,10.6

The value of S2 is 9.59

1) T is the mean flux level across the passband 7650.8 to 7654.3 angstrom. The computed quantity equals 9.92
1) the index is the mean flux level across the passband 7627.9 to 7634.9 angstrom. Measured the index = 10.5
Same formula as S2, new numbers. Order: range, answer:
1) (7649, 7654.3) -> 9.53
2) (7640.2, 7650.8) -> 9.69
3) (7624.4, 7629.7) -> 9.58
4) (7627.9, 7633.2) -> 9.83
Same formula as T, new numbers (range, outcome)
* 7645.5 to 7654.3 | 10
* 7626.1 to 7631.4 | 10.5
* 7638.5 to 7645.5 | 10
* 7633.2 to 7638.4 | 10.1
